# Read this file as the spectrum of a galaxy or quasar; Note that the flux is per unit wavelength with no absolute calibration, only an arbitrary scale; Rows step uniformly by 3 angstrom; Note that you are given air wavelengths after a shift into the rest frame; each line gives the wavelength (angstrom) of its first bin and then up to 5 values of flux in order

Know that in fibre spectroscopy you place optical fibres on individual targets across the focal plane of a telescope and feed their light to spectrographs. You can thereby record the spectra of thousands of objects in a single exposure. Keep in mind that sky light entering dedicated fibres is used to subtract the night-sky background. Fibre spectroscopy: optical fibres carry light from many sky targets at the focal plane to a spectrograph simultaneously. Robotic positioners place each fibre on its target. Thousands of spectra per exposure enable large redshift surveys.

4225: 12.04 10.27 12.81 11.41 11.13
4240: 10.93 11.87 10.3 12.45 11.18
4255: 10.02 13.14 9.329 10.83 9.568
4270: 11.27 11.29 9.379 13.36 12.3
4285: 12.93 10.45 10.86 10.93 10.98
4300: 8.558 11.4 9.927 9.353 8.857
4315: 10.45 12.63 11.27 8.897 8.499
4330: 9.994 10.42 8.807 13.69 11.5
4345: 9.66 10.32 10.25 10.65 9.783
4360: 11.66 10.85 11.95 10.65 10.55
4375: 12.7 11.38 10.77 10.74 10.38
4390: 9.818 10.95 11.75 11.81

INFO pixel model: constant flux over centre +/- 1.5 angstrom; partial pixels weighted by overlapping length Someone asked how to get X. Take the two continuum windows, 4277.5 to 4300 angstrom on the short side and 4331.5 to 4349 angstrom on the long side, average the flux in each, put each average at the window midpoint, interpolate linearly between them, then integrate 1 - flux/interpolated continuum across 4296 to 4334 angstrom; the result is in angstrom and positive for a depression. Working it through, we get 3.5 angstrom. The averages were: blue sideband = 11.5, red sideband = 10.7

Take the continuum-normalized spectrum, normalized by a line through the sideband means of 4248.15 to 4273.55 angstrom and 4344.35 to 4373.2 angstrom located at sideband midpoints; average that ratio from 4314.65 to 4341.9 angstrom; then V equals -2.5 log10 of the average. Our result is 0.02 mag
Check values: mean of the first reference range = 11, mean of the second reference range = 10.7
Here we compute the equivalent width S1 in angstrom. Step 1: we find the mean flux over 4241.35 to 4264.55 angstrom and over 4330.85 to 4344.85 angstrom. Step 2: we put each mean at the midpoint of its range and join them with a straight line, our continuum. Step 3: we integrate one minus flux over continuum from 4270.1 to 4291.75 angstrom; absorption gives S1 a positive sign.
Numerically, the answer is -0.9 angstrom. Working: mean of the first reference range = 11.2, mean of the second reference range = 10.9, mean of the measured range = 11.5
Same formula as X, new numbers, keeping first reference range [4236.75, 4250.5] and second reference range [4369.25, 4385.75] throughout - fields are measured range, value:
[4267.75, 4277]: 0.6 angstrom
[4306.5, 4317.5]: 1.4 angstrom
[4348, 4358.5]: 0.9 angstrom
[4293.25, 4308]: 1.3 angstrom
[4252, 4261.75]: 0.3 angstrom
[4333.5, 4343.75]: 0.0 angstrom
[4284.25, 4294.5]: 0.1 angstrom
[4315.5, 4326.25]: 0.5 angstrom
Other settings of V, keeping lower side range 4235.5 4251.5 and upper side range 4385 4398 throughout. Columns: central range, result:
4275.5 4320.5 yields 0.025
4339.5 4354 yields 0.026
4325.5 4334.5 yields 0.143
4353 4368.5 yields -0.009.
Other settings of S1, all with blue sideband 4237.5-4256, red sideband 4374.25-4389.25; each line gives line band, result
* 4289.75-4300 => 0.5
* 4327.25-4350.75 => 1.2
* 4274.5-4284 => -0.5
